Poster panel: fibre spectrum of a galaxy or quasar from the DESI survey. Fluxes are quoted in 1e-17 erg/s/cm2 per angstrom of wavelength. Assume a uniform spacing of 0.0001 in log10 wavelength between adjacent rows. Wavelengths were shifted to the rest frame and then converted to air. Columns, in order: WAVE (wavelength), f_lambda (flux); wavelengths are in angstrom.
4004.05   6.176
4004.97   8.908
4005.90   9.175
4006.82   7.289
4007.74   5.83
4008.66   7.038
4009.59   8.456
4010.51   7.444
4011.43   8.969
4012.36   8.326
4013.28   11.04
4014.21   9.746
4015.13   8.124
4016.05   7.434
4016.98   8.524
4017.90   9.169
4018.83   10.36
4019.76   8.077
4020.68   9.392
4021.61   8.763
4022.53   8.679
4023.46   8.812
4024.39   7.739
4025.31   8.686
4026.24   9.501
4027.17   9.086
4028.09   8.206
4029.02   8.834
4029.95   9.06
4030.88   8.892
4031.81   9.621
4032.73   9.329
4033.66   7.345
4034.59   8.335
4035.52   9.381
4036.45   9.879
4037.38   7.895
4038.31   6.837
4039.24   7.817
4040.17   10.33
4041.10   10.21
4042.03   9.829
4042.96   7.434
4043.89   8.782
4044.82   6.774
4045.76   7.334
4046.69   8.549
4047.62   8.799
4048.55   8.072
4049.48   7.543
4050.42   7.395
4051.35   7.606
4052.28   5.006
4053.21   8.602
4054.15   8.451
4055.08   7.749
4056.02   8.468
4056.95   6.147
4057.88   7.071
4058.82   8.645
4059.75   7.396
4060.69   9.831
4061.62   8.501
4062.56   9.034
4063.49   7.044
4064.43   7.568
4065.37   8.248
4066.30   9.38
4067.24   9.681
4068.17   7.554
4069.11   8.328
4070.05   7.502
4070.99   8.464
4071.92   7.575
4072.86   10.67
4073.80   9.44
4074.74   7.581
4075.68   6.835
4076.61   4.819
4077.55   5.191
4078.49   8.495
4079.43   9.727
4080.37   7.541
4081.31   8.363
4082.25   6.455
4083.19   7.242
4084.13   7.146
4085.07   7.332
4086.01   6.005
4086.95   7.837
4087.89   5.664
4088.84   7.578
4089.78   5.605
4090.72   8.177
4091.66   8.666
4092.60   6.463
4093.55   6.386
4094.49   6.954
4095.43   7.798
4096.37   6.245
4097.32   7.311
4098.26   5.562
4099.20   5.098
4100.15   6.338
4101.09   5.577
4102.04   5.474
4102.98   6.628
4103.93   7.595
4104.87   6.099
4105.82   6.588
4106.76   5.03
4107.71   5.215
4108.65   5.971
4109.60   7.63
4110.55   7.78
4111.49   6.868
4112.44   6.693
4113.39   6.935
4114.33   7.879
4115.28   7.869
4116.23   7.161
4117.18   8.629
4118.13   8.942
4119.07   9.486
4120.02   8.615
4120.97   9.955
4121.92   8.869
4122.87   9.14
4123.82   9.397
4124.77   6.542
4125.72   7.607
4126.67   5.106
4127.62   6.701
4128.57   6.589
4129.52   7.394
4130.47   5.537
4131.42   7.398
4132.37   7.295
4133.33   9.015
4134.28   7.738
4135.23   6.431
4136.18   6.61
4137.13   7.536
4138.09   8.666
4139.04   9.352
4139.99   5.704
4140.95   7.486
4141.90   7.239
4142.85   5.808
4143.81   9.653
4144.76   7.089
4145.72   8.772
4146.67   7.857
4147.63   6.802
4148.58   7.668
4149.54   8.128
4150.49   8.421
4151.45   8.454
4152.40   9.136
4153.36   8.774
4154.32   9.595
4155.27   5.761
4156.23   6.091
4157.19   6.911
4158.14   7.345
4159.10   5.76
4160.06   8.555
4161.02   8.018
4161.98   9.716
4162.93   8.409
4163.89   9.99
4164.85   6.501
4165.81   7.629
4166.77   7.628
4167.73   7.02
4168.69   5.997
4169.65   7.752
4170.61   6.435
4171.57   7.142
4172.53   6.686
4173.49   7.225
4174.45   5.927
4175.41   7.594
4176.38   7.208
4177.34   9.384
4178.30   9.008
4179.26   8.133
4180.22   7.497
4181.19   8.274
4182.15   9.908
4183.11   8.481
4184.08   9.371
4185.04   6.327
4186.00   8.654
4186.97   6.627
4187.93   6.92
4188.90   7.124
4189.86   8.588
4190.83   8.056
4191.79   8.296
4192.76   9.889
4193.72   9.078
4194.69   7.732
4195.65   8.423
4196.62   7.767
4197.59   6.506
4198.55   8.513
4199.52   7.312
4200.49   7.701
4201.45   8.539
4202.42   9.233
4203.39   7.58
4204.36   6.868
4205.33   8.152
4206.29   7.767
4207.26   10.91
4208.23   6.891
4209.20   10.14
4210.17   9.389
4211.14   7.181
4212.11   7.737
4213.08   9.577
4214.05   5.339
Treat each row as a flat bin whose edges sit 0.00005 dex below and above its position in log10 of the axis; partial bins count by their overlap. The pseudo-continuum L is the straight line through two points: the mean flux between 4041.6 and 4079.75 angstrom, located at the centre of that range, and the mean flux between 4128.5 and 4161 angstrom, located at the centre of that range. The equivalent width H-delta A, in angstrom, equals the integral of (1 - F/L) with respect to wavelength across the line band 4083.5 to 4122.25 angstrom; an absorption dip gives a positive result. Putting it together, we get 3.5 angstrom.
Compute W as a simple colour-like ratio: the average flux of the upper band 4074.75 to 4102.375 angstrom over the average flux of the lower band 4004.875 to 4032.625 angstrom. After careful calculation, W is 0.79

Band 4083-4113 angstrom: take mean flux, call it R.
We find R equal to 6.64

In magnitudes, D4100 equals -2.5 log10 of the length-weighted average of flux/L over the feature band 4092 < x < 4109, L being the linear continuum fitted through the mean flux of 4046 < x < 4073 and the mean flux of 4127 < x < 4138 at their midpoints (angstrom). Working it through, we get 0.203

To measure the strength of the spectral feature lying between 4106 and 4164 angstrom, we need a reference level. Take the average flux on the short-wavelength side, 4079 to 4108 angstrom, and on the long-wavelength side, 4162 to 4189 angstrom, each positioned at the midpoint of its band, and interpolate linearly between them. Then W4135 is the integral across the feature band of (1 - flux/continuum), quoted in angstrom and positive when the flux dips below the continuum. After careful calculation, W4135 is -3.06 angstrom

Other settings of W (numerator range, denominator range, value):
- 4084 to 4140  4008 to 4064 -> 0.85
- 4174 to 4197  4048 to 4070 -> 1.02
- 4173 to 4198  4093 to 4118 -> 1.20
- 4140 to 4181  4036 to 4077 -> 0.94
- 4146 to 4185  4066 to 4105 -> 1.08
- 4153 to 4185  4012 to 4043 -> 0.87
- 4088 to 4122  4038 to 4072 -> 0.87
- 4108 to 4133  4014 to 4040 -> 0.87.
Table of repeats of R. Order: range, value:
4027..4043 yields 8.83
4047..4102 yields 7.5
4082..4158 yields 7.29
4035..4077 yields 8.14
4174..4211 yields 8.14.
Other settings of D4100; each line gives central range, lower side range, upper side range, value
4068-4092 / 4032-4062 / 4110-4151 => 0.065 mag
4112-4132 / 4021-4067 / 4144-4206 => 0.044 mag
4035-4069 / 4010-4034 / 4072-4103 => -0.025 mag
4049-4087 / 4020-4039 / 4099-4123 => 0.029 mag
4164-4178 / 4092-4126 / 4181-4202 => 0.089 mag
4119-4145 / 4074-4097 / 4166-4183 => -0.036 mag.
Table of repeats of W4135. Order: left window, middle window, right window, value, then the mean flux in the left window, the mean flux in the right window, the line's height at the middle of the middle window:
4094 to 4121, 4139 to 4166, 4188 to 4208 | -0.8 angstrom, 6.99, 8.16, 7.57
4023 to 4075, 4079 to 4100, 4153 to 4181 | 2.7 angstrom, 8.36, 7.58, 8.09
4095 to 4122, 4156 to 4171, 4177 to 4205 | 0.5 angstrom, 7.07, 8.12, 7.77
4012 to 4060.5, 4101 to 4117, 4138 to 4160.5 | 2.5 angstrom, 8.45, 7.69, 7.96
